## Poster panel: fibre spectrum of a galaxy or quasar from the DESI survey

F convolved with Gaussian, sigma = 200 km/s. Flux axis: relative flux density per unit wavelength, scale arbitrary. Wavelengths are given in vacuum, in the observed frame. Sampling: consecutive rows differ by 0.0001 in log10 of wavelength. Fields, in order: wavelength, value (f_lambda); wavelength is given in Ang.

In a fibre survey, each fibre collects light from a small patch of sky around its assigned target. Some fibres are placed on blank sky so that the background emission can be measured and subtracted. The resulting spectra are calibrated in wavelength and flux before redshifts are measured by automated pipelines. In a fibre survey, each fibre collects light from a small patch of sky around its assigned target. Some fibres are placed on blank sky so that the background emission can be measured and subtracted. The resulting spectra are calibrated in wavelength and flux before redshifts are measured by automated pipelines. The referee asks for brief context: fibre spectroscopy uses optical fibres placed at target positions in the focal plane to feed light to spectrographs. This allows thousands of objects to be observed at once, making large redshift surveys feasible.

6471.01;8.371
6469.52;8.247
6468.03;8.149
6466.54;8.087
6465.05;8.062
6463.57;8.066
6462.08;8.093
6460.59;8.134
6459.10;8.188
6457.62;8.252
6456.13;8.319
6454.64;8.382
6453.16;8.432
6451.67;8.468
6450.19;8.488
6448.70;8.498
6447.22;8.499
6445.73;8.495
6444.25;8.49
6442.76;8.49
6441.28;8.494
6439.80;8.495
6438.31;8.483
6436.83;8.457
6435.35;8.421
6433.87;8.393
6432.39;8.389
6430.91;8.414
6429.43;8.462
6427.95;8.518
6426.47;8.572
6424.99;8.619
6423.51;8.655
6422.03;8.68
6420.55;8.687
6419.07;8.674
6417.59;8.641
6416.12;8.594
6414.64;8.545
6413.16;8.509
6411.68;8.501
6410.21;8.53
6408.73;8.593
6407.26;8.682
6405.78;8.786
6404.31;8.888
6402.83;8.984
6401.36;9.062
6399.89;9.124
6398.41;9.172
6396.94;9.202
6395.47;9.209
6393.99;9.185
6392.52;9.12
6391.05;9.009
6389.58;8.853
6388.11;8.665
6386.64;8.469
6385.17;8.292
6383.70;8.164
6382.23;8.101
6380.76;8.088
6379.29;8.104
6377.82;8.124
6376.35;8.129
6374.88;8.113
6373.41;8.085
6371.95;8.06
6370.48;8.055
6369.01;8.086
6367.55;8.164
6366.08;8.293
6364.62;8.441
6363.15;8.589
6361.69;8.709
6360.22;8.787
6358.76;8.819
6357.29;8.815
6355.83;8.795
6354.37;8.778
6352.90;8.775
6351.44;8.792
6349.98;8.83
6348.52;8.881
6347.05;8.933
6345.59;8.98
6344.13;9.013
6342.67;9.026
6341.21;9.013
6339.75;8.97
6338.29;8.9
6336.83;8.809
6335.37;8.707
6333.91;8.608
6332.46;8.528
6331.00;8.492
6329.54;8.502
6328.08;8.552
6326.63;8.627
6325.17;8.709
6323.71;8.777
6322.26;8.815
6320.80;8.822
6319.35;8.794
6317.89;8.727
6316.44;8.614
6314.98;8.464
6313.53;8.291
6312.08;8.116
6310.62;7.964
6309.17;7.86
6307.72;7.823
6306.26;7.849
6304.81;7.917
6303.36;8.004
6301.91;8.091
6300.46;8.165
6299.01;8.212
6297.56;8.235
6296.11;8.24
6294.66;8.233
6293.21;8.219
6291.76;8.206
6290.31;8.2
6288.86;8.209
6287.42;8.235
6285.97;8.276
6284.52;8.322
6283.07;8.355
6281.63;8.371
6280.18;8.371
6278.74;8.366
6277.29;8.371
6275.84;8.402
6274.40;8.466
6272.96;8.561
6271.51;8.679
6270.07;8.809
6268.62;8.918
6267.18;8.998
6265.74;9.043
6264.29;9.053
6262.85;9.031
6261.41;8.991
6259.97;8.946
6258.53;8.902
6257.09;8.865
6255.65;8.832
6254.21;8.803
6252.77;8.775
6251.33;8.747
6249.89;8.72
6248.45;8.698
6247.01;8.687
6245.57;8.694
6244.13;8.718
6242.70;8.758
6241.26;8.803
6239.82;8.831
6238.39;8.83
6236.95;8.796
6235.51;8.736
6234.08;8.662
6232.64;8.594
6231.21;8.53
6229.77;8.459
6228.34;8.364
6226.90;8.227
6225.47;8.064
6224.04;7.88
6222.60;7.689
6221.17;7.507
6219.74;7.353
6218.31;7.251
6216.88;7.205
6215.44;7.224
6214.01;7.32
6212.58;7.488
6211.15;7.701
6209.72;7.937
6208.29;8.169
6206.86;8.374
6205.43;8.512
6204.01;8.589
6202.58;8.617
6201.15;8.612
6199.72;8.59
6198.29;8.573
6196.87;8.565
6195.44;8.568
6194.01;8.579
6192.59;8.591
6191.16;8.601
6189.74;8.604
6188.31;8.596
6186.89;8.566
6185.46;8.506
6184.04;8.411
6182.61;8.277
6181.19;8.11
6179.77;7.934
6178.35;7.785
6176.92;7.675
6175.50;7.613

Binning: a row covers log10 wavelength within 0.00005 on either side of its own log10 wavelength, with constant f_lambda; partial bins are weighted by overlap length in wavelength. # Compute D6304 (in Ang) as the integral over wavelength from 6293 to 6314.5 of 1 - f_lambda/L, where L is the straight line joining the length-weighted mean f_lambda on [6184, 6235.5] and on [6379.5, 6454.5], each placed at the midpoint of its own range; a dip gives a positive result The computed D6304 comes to 0.79 Ang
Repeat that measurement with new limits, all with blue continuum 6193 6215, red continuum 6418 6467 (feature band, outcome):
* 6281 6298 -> 0.14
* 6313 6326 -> -0.51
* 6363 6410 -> -0.96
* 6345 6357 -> -0.68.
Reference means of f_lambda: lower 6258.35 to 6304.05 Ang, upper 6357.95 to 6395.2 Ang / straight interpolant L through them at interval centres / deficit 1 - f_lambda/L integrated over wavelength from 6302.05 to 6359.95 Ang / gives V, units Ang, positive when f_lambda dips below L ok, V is -1.0 Ang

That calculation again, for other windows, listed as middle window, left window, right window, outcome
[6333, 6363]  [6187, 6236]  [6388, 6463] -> -1.3 Ang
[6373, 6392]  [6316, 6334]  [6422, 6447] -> 0.5 Ang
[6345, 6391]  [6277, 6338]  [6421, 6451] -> -0.3 Ang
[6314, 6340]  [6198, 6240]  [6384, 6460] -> -0.9 Ang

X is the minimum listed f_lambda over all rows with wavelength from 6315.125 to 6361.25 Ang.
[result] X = 8.492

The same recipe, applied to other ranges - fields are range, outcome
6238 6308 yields 7.823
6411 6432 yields 8.414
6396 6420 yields 8.501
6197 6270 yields 7.205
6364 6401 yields 8.055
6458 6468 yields 8.062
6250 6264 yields 8.747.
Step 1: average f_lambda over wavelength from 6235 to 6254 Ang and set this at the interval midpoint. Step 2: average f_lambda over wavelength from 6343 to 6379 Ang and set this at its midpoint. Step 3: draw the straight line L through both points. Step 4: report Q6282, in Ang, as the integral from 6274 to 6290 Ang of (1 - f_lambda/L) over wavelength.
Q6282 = 0.6 Ang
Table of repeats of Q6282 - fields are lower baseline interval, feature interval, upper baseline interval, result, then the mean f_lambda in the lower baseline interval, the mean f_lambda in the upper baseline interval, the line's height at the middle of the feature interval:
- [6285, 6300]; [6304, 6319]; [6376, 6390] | 0.1 Ang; 8.23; 8.29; 8.24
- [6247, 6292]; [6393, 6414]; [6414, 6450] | -0.8 Ang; 8.63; 8.53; 8.55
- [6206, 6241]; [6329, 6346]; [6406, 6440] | -0.9 Ang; 8.06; 8.55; 8.34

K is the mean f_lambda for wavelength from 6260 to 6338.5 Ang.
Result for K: 8.46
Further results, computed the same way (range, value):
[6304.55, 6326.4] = 8.38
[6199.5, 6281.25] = 8.44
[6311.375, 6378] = 8.61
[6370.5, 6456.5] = 8.56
